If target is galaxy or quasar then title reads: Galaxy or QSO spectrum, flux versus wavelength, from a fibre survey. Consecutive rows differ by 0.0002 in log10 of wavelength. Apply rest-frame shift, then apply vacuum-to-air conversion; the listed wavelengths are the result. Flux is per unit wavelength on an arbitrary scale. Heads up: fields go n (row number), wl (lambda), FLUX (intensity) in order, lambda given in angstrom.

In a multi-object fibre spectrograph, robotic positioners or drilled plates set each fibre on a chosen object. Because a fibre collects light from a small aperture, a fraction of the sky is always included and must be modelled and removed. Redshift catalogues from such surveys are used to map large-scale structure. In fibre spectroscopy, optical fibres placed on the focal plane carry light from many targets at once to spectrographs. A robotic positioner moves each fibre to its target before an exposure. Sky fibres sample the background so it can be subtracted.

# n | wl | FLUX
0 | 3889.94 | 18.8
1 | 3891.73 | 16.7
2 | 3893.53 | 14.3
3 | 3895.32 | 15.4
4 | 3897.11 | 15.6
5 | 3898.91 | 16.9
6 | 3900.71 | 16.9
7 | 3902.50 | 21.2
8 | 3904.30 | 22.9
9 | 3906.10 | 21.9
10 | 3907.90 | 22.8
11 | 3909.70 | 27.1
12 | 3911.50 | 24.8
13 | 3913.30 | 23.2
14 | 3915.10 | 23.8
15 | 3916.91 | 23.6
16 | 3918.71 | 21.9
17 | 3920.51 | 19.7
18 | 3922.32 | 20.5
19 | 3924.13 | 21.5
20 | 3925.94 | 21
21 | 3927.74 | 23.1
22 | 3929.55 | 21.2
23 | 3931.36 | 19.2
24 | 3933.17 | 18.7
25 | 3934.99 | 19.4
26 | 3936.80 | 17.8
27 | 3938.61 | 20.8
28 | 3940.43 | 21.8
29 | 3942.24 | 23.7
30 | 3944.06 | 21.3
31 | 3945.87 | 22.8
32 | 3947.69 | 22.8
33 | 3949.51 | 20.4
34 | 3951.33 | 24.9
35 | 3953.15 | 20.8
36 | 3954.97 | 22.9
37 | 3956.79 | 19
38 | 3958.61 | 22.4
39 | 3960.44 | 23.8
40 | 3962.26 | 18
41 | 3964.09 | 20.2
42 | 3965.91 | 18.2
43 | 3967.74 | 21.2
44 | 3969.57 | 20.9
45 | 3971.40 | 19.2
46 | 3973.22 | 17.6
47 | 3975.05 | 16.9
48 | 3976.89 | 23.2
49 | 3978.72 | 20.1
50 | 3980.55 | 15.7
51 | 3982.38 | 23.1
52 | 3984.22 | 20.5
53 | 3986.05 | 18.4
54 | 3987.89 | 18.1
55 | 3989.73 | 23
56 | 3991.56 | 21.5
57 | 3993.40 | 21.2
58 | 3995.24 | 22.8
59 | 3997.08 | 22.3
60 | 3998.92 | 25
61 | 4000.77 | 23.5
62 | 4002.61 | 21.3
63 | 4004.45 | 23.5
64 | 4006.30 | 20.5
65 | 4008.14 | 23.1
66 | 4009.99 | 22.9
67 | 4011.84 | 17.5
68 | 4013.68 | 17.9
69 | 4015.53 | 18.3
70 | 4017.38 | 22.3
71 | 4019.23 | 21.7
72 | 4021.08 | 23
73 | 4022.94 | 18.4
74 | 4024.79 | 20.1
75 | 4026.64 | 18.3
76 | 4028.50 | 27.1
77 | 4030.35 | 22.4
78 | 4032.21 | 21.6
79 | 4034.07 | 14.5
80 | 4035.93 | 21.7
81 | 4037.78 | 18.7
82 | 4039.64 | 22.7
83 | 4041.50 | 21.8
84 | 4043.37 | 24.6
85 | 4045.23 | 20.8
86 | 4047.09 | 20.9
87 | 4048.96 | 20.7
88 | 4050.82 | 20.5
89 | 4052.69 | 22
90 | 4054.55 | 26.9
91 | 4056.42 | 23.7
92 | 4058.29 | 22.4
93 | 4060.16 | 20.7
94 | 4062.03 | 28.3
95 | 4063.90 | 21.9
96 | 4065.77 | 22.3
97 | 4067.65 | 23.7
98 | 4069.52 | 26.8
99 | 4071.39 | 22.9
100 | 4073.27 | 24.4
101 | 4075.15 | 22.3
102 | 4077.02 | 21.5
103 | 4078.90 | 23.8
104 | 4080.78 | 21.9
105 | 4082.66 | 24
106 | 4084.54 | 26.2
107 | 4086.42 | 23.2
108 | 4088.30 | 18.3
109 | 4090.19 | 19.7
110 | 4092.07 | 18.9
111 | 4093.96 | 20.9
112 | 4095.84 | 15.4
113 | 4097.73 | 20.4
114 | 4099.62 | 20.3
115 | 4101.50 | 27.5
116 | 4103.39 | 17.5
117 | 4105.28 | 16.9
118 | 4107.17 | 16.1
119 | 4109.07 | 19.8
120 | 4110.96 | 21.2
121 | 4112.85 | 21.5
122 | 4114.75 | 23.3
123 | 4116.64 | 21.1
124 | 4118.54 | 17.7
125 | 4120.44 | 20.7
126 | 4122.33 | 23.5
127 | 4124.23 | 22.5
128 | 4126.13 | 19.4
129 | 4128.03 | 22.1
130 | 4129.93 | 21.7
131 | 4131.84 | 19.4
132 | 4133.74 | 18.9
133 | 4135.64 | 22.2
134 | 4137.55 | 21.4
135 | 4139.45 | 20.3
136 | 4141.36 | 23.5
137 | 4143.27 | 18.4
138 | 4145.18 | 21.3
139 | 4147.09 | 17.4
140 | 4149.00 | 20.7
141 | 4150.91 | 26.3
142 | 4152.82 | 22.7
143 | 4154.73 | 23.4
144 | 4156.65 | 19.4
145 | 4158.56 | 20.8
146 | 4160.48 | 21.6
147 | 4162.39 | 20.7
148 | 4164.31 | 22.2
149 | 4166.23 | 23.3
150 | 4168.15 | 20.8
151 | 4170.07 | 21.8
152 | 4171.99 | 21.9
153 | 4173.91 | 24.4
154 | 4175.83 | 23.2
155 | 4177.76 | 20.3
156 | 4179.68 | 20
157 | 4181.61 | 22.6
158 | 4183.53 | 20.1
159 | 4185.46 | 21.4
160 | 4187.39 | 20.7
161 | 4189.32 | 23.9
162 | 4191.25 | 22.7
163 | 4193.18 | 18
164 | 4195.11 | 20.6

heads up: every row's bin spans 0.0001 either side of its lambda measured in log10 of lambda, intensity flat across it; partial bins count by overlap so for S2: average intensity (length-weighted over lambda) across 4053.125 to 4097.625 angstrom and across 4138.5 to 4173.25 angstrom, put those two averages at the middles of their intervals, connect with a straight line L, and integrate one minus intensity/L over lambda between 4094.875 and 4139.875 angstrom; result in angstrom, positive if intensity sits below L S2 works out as 3.2 angstrom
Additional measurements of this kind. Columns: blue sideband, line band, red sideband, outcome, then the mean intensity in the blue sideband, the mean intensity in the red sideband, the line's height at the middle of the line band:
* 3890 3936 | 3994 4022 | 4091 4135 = -1.77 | 20.5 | 20.3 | 20.4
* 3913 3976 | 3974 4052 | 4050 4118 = 1.46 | 21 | 21.9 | 21.4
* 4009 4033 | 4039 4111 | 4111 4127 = -2.81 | 20.9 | 21.2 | 21.1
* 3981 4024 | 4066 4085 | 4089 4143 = -2.66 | 21.2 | 20.5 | 20.7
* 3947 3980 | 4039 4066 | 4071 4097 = -1.67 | 20.6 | 21.6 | 21.4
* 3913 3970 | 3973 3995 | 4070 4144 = 1.14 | 21.2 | 21.1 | 21.2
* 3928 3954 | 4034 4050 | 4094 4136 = -0.25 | 21.2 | 20.4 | 20.7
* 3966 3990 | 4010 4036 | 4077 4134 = -0.38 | 19.7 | 20.8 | 20.1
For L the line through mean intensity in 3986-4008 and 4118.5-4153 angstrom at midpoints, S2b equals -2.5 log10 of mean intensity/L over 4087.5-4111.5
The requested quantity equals 0.10 mag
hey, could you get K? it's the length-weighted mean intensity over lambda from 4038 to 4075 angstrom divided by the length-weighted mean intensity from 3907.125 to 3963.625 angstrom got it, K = 1.1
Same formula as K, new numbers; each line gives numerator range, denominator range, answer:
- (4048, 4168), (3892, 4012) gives 1.03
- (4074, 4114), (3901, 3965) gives 0.96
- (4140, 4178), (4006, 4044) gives 1.04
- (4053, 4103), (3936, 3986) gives 1.09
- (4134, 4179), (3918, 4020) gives 1.03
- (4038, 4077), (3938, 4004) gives 1.08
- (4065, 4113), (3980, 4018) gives 1.02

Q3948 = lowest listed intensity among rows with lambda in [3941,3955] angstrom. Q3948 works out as 20.4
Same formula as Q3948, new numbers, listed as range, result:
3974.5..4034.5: 14.5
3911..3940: 17.8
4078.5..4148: 15.4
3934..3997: 15.7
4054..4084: 20.7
